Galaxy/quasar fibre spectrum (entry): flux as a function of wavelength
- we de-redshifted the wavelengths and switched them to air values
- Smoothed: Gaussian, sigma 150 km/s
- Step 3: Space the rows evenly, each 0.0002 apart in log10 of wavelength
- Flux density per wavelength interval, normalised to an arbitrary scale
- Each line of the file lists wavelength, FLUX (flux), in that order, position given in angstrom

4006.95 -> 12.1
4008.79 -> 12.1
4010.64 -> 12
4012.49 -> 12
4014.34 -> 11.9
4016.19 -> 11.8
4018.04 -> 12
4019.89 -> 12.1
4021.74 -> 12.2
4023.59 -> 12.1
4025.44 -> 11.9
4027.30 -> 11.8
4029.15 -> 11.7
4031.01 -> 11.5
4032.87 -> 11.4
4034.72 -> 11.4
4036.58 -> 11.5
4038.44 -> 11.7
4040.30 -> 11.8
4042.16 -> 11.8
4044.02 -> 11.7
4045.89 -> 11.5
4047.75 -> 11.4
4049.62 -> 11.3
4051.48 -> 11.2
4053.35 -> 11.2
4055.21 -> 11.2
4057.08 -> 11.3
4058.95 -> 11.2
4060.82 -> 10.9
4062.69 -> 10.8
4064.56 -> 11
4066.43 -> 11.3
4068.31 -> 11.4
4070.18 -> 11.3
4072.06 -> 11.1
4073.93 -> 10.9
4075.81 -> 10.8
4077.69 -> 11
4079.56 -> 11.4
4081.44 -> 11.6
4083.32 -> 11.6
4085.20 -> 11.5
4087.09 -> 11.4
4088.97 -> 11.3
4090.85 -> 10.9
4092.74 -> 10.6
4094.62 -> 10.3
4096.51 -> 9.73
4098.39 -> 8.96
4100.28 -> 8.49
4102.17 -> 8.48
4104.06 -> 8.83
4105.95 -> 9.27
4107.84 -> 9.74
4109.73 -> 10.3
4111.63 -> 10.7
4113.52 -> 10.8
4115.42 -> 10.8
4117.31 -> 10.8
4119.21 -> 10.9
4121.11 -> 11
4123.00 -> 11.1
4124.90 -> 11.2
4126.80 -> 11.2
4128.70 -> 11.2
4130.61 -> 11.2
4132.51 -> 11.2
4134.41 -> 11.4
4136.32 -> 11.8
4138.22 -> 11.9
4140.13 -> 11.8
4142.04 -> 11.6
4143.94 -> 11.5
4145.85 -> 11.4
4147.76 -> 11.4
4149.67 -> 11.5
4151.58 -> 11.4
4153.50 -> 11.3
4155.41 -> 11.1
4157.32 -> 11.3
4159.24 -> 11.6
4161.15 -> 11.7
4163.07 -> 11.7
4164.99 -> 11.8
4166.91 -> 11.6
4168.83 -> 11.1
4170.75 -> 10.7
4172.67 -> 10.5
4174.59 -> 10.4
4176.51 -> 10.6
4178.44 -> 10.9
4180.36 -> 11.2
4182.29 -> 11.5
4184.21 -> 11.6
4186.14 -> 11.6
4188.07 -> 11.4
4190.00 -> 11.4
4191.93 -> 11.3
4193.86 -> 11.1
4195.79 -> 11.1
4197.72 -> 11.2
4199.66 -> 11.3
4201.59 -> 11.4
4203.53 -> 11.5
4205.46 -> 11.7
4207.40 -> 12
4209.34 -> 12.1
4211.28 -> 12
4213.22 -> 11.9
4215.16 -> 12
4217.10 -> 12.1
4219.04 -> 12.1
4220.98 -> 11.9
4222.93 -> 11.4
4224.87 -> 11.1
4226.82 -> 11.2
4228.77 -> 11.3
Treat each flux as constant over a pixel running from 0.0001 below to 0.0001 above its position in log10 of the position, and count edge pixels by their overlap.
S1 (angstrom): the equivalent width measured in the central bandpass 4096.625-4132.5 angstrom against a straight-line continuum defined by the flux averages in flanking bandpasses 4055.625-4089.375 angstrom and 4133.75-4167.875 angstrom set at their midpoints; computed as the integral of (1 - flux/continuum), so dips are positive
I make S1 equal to 3.5 angstrom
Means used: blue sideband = 11.2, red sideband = 11.5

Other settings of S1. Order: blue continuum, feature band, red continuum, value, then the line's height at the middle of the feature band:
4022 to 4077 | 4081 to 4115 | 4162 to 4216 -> 3.4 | 11.4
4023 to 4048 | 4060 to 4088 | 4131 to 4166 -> 1.0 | 11.6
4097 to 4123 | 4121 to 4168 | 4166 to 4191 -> -4.0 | 10.5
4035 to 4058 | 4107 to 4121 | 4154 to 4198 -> 0.9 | 11.3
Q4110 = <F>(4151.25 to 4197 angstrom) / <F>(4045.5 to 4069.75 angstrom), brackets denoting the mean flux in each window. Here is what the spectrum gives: 1.00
